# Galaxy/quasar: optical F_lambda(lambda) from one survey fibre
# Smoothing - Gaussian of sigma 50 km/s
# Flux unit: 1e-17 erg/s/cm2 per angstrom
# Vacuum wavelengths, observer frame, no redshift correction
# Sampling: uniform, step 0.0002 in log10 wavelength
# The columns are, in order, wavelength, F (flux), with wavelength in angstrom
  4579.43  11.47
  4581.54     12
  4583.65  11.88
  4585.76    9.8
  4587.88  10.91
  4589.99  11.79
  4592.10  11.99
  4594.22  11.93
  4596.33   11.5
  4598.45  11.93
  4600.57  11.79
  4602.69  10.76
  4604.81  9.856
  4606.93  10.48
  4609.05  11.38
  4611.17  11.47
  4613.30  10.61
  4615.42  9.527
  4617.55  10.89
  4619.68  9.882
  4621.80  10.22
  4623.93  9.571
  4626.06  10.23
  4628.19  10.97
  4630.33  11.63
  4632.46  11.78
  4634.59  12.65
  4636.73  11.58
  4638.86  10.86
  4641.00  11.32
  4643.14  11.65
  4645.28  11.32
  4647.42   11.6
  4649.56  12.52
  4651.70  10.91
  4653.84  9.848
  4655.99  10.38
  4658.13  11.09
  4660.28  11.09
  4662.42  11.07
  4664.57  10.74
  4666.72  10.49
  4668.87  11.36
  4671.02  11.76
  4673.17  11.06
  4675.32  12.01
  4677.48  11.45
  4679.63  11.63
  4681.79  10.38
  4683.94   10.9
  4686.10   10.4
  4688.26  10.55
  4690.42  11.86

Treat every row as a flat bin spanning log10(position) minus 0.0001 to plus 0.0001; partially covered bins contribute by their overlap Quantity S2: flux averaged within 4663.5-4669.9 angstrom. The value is 10.9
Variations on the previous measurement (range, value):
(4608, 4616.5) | 10.7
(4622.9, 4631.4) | 10.6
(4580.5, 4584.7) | 11.9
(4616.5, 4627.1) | 10.2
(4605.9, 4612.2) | 11.1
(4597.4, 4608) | 11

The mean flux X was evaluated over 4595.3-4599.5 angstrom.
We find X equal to 11.7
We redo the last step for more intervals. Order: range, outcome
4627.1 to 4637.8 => 11.7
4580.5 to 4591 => 11.3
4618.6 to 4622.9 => 10.1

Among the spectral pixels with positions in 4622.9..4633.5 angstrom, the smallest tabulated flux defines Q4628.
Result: 9.571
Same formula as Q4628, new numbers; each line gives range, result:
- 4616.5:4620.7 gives 9.882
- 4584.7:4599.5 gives 9.8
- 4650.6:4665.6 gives 9.848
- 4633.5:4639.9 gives 10.86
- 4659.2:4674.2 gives 10.49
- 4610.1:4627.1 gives 9.527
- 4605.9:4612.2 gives 10.48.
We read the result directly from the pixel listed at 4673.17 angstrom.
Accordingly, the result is 11.06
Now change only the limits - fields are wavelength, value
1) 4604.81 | 9.856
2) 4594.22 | 11.93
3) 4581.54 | 12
